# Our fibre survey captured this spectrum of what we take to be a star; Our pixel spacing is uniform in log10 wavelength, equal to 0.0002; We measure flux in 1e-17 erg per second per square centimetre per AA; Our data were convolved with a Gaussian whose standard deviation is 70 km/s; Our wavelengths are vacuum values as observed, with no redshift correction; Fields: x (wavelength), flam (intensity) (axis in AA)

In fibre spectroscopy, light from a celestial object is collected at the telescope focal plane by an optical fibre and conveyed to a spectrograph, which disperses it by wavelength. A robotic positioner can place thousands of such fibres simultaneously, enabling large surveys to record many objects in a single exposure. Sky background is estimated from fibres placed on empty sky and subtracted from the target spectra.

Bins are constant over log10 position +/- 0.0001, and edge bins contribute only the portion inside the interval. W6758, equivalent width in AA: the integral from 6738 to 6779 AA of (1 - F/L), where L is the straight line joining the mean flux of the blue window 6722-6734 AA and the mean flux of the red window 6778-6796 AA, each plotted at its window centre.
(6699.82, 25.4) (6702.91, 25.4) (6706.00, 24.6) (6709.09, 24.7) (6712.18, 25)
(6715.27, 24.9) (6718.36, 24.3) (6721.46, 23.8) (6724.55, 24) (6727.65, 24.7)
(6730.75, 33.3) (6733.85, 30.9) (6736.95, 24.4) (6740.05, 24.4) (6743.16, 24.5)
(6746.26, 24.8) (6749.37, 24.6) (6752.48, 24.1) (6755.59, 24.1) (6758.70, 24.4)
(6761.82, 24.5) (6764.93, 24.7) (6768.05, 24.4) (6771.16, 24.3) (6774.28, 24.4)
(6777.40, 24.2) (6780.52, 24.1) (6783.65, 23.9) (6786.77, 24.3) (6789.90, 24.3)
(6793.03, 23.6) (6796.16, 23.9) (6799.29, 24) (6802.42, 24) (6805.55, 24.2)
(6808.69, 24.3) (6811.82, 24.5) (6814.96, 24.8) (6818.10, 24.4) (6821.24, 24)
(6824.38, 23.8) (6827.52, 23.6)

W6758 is 2.1 AA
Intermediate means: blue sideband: 27.5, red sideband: 24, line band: 24.4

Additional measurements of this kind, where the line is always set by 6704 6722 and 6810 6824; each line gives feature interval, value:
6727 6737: -1.9 AA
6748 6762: 0.1 AA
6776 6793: 0.2 AA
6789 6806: 0.3 AA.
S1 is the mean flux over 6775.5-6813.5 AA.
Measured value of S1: 24.1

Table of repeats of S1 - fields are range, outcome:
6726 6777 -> 25.4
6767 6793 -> 24.2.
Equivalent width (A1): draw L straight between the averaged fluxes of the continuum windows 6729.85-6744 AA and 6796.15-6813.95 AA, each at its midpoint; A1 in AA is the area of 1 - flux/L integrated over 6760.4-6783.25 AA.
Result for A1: 1.2 AA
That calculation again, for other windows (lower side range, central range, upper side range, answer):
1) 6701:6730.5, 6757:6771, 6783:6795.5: -0.07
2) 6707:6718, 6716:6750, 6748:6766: -1.65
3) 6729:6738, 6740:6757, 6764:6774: 1.89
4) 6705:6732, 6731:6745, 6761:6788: -0.93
